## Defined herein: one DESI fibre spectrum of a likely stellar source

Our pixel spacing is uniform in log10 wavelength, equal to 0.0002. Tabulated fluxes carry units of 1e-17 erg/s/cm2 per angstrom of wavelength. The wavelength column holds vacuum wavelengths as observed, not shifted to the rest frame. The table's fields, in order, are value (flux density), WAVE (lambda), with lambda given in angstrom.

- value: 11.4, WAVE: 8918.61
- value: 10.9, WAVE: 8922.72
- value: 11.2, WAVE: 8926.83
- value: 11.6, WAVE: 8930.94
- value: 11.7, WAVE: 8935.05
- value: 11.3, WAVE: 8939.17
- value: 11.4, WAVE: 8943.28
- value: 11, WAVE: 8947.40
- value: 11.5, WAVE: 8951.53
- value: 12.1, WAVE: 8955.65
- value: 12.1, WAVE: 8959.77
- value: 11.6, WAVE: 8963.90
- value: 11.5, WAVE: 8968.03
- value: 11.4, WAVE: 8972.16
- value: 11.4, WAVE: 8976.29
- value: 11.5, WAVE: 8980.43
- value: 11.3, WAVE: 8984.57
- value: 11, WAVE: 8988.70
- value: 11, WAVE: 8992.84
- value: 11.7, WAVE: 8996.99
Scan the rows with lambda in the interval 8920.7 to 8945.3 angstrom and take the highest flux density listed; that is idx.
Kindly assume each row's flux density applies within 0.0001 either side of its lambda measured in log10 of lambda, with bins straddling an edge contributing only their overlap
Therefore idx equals 11.7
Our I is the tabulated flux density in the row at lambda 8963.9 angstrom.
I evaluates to 11.6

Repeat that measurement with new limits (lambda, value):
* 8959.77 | 12.1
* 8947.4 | 11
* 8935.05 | 11.7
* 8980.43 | 11.5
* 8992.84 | 11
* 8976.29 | 11.4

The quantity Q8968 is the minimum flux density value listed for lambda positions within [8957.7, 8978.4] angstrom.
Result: 11.4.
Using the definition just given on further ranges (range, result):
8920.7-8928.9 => 10.9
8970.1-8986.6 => 11.3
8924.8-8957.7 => 11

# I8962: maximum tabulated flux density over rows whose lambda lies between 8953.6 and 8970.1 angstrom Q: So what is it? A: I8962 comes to 12.1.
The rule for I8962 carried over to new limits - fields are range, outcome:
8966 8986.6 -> 11.5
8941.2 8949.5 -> 11.4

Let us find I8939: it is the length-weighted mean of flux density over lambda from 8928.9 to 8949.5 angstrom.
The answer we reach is 11.4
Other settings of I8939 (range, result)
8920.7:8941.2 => 11.3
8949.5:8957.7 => 11.8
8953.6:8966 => 11.9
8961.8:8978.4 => 11.5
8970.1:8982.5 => 11.4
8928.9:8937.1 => 11.7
